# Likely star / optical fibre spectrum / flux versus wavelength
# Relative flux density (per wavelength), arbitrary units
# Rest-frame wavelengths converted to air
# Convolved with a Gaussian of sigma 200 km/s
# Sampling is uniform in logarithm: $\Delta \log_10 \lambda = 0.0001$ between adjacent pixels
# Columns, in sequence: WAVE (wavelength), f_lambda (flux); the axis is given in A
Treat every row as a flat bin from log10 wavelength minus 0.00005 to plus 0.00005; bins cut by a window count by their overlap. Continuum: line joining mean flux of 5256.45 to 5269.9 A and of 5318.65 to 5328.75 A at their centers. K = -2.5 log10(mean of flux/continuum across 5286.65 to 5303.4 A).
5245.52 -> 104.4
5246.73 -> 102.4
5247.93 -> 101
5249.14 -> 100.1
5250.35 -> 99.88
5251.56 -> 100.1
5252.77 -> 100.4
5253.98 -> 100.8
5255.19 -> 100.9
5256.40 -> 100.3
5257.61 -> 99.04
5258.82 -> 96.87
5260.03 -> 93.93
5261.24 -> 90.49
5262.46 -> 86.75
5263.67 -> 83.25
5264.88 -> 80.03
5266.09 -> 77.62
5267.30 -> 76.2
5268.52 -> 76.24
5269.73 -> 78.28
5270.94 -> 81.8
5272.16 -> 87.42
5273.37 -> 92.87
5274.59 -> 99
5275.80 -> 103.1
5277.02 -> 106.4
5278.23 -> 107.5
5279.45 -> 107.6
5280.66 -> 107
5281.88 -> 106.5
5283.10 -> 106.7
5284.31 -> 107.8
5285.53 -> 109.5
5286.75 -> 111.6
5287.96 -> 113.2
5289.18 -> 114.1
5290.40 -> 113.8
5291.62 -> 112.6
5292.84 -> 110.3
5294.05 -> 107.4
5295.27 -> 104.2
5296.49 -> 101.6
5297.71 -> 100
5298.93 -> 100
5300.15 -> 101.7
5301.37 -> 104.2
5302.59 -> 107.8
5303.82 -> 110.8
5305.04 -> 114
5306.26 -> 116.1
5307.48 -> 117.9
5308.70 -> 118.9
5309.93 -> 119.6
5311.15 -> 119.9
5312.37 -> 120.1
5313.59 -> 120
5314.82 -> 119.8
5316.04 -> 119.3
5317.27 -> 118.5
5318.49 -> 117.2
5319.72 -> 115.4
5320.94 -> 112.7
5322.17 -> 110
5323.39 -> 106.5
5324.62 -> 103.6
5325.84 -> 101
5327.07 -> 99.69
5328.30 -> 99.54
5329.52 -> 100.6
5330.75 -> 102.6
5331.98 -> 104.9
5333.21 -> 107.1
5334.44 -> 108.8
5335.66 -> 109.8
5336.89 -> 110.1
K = -0.11 mag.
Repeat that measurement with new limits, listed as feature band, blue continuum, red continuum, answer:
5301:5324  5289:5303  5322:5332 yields -0.11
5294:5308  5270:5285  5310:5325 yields 0.02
